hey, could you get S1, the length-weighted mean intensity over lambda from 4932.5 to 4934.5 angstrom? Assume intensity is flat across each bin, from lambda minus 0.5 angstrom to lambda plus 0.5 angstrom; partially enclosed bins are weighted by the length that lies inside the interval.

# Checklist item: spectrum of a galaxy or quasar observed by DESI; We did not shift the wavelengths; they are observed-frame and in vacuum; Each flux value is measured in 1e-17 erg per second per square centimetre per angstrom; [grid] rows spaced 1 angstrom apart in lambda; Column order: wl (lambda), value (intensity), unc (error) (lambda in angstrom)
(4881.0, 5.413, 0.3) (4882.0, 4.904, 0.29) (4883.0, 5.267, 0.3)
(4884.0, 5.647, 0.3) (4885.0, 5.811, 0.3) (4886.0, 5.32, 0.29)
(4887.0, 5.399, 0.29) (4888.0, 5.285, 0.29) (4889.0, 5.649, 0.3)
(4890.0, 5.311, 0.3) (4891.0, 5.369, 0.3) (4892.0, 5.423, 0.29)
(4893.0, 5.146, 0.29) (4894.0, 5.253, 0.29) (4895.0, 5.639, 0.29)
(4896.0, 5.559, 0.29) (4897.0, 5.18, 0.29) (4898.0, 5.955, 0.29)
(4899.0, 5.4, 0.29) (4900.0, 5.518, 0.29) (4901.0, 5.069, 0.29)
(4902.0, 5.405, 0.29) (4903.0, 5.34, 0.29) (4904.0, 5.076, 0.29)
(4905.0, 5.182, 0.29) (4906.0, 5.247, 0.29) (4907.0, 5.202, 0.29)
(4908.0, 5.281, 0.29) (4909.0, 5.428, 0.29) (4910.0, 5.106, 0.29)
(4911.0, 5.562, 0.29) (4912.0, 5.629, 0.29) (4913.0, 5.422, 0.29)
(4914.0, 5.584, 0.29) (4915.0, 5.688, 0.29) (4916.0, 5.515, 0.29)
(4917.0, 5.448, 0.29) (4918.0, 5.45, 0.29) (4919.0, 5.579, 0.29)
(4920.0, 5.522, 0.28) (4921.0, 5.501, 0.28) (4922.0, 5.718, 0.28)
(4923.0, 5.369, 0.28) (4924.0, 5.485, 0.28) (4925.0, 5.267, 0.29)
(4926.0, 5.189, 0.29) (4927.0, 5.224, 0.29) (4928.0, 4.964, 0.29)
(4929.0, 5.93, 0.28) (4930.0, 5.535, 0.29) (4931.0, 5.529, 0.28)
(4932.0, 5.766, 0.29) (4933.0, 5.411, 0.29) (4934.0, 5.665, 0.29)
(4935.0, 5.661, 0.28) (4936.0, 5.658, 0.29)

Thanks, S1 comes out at 5.54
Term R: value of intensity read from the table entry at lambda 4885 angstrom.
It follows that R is 5.811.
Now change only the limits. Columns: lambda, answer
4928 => 4.964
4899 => 5.4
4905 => 5.182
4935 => 5.661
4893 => 5.146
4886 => 5.32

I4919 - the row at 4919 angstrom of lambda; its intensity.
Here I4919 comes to 5.579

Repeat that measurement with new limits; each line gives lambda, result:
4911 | 5.562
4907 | 5.202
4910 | 5.106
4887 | 5.399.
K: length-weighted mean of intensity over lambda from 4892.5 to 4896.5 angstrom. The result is 5.4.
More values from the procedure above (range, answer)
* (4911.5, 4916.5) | 5.57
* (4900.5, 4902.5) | 5.24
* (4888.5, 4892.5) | 5.44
